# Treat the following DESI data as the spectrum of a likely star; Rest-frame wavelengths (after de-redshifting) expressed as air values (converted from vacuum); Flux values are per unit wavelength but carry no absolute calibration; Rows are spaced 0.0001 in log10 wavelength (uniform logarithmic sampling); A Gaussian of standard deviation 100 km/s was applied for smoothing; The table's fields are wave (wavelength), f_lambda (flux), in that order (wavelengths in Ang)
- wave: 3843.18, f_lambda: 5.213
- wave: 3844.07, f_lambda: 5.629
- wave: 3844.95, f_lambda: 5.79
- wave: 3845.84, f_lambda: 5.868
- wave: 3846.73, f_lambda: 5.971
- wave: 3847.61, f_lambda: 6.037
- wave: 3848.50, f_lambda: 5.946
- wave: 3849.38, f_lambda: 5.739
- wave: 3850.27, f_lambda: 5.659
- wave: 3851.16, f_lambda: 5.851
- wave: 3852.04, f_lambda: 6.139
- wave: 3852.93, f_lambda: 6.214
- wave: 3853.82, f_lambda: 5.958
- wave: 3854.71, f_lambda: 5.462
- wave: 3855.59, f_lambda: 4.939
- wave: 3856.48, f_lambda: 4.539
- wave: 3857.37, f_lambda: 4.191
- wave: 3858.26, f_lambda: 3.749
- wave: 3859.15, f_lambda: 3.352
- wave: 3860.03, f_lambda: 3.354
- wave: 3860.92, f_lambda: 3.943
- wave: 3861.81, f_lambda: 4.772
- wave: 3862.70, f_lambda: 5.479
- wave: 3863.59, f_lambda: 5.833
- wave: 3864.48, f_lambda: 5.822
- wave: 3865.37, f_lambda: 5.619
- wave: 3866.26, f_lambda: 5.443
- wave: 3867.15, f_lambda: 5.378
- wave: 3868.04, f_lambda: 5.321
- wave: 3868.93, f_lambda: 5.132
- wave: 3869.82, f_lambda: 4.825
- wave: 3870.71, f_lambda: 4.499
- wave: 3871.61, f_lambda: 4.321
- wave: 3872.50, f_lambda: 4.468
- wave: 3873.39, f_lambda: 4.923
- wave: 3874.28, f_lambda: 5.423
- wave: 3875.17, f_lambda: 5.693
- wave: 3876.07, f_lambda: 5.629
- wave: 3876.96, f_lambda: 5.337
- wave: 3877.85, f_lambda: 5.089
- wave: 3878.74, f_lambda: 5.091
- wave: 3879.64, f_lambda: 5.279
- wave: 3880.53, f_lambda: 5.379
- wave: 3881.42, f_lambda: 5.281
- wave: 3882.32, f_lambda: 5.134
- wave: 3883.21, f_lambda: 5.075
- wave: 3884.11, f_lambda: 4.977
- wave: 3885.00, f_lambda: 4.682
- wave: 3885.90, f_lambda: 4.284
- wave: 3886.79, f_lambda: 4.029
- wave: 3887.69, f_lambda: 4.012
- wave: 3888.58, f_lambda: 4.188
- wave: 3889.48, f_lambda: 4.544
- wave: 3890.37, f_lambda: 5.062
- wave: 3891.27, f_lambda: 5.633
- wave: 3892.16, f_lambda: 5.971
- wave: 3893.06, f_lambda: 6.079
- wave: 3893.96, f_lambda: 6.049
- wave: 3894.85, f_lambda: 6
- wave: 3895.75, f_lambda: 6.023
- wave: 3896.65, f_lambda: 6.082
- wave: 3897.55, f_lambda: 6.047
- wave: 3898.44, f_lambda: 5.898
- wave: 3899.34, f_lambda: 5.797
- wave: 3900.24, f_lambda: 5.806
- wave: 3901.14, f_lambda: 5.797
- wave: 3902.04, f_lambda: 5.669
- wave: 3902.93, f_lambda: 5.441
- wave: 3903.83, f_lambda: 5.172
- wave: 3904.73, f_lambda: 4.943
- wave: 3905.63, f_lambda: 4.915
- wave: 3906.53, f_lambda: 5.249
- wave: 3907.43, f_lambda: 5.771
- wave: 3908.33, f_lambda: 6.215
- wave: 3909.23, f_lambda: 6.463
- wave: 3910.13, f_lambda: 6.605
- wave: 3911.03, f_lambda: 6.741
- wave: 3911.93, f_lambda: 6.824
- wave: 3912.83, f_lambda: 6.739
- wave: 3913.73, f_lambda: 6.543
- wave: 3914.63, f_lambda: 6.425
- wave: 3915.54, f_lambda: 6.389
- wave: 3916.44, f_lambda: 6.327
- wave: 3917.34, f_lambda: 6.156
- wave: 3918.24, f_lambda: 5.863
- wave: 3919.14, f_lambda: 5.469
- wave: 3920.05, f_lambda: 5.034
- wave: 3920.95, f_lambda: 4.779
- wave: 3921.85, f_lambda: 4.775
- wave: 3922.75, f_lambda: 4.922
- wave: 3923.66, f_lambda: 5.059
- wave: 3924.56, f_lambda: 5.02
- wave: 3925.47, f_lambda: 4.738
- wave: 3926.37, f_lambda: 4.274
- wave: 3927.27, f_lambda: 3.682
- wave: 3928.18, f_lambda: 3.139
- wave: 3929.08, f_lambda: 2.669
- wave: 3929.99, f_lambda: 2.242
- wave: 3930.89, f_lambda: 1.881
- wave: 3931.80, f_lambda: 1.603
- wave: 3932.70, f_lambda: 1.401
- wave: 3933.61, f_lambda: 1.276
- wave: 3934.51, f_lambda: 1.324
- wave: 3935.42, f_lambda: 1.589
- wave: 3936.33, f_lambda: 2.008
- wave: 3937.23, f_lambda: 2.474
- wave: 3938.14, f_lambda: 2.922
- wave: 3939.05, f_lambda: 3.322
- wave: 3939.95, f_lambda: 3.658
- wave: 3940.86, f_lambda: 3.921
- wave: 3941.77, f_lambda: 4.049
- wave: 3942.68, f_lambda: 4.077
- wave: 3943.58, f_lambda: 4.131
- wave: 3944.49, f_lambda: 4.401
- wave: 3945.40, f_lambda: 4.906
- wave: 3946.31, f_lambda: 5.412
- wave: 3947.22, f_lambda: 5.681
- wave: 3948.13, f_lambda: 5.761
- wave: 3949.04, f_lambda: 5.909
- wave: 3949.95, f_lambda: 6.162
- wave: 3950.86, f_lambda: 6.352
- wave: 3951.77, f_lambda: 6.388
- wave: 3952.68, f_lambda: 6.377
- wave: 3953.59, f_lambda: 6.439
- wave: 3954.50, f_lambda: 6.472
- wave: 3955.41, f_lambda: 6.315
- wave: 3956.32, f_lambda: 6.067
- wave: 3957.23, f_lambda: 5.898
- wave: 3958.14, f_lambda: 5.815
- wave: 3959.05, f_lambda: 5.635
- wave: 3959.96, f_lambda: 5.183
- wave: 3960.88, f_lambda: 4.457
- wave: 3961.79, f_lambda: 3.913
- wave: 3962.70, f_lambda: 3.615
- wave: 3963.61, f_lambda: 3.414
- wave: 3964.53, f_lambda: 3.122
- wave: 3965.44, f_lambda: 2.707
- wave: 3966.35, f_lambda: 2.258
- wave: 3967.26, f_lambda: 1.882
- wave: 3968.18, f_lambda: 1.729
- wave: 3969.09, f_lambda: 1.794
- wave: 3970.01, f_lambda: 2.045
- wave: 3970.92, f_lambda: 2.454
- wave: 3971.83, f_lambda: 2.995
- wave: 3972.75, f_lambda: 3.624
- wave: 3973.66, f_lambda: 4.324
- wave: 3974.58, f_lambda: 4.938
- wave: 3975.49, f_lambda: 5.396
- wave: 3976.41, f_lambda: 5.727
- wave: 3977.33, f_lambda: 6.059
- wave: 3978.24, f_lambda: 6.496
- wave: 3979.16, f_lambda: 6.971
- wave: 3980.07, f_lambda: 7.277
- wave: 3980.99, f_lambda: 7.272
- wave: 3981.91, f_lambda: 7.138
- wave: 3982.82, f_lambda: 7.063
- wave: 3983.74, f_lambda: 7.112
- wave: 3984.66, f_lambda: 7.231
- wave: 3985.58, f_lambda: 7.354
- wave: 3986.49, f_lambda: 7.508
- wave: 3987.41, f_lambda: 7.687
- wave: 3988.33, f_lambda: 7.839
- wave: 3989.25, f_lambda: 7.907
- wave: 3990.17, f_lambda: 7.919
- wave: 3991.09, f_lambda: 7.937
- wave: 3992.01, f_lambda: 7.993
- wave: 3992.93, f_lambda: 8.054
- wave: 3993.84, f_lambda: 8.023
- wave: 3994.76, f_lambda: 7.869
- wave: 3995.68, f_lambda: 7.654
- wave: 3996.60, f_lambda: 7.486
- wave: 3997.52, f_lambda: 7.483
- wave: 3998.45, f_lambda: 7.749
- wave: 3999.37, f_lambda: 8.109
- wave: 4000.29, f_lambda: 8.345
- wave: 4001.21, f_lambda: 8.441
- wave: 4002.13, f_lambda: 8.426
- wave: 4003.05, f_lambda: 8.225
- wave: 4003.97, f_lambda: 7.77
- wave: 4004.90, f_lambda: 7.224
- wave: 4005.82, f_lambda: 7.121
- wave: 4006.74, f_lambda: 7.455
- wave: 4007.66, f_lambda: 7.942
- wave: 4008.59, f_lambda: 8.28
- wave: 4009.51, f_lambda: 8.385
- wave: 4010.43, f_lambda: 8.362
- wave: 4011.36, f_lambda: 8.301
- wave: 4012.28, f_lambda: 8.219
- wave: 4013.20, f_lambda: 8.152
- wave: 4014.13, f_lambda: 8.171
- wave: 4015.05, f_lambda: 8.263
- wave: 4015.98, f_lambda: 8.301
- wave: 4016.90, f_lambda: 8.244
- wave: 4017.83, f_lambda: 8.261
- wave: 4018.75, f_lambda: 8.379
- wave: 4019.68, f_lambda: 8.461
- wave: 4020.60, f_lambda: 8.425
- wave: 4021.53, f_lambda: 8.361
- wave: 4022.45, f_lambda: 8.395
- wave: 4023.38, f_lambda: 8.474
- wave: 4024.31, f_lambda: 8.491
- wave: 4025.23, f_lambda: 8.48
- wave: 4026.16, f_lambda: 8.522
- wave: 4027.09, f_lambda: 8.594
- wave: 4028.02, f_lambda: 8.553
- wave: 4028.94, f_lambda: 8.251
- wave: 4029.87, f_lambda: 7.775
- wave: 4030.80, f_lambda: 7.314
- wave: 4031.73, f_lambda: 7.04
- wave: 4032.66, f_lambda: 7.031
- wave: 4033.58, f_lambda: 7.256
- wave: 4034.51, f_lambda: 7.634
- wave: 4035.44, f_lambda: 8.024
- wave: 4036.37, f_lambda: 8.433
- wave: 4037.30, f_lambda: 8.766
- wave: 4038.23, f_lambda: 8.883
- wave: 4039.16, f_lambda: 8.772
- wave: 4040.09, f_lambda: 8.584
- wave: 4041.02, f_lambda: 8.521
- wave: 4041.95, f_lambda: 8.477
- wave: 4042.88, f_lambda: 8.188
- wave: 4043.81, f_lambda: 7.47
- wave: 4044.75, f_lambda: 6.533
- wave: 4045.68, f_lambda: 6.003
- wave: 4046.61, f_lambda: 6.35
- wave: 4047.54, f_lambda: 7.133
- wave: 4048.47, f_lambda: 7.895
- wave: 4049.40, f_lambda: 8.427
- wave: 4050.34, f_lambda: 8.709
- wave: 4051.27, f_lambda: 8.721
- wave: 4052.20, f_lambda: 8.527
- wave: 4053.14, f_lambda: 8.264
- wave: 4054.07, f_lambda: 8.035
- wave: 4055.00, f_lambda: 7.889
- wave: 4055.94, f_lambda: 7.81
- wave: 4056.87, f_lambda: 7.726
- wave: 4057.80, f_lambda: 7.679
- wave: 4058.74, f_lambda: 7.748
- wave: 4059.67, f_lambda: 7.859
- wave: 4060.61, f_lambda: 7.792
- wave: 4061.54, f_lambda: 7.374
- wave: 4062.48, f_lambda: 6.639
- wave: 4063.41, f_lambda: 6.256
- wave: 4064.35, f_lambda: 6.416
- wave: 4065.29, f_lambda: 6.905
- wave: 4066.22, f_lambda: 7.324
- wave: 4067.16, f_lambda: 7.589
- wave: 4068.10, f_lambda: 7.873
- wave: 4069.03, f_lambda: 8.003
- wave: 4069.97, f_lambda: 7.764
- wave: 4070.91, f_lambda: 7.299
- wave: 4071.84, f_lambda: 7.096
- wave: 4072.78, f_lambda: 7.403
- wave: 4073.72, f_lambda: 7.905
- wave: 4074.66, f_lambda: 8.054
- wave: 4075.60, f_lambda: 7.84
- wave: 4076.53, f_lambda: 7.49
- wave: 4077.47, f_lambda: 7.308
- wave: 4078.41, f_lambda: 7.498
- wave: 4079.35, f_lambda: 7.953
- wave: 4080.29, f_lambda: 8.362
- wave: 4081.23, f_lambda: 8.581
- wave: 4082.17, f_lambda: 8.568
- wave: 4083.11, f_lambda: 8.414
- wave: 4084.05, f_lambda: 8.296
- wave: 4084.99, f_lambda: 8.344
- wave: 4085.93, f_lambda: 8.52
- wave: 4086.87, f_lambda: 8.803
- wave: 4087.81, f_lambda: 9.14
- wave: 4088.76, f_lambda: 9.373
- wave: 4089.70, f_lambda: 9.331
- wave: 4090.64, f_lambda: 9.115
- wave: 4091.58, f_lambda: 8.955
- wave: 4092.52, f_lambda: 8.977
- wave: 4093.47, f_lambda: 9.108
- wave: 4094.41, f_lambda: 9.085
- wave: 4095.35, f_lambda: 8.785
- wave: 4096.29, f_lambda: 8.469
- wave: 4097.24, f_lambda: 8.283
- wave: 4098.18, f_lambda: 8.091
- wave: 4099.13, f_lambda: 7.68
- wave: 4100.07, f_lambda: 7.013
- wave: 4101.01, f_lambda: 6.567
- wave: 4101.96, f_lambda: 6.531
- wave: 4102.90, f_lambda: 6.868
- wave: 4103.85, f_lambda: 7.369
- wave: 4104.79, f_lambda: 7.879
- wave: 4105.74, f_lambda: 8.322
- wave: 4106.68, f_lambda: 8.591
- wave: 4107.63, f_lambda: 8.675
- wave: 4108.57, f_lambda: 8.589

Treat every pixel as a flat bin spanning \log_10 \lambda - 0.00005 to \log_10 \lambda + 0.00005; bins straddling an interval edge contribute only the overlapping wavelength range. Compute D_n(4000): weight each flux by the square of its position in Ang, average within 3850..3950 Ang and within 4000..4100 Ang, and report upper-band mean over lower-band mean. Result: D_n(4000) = 1.8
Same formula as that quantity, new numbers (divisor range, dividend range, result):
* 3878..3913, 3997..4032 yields 1.57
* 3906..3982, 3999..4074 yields 1.79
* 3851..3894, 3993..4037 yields 1.72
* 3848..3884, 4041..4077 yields 1.63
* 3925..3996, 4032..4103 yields 1.70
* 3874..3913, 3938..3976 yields 0.83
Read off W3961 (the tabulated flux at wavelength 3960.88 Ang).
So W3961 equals 4.457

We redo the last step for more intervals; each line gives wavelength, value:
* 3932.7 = 1.401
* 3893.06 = 6.079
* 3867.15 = 5.378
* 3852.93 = 6.214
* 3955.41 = 6.315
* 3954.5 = 6.472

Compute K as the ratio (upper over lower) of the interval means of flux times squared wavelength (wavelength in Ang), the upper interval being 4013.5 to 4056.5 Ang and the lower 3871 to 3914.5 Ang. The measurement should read 1.58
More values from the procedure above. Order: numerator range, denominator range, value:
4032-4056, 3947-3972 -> 1.83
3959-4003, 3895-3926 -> 1.07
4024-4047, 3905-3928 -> 1.50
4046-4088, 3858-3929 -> 1.61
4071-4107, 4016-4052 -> 1.04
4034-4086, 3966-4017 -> 1.19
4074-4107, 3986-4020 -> 1.07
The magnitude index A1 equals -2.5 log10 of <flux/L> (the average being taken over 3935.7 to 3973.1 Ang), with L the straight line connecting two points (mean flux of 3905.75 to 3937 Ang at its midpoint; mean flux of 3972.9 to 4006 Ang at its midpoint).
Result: 0.33 mag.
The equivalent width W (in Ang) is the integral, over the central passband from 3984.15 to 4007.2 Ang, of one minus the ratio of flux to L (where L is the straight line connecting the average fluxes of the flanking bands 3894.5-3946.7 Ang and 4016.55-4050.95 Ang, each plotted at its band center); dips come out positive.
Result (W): -3.0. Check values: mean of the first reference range 4.68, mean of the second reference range 8.03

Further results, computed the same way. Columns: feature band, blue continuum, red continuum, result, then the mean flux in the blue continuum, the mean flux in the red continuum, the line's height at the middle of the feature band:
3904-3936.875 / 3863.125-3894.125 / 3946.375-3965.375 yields 4.2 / 5.12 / 5.39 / 5.27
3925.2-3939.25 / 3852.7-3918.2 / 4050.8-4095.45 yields 8.2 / 5.37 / 8.03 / 6.03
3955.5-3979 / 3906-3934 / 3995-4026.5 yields 8.6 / 4.85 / 8.12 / 6.56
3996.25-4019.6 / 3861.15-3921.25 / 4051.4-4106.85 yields -3.5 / 5.47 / 7.95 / 7.01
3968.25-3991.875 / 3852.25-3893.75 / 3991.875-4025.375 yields 4.8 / 5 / 8.1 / 7.45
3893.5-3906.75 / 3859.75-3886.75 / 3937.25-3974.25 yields -2.3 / 5.04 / 4.37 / 4.82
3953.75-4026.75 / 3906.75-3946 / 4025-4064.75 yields -4.2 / 4.37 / 7.82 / 6.23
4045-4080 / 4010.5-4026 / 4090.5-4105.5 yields 2.5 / 8.34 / 8.03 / 8.17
